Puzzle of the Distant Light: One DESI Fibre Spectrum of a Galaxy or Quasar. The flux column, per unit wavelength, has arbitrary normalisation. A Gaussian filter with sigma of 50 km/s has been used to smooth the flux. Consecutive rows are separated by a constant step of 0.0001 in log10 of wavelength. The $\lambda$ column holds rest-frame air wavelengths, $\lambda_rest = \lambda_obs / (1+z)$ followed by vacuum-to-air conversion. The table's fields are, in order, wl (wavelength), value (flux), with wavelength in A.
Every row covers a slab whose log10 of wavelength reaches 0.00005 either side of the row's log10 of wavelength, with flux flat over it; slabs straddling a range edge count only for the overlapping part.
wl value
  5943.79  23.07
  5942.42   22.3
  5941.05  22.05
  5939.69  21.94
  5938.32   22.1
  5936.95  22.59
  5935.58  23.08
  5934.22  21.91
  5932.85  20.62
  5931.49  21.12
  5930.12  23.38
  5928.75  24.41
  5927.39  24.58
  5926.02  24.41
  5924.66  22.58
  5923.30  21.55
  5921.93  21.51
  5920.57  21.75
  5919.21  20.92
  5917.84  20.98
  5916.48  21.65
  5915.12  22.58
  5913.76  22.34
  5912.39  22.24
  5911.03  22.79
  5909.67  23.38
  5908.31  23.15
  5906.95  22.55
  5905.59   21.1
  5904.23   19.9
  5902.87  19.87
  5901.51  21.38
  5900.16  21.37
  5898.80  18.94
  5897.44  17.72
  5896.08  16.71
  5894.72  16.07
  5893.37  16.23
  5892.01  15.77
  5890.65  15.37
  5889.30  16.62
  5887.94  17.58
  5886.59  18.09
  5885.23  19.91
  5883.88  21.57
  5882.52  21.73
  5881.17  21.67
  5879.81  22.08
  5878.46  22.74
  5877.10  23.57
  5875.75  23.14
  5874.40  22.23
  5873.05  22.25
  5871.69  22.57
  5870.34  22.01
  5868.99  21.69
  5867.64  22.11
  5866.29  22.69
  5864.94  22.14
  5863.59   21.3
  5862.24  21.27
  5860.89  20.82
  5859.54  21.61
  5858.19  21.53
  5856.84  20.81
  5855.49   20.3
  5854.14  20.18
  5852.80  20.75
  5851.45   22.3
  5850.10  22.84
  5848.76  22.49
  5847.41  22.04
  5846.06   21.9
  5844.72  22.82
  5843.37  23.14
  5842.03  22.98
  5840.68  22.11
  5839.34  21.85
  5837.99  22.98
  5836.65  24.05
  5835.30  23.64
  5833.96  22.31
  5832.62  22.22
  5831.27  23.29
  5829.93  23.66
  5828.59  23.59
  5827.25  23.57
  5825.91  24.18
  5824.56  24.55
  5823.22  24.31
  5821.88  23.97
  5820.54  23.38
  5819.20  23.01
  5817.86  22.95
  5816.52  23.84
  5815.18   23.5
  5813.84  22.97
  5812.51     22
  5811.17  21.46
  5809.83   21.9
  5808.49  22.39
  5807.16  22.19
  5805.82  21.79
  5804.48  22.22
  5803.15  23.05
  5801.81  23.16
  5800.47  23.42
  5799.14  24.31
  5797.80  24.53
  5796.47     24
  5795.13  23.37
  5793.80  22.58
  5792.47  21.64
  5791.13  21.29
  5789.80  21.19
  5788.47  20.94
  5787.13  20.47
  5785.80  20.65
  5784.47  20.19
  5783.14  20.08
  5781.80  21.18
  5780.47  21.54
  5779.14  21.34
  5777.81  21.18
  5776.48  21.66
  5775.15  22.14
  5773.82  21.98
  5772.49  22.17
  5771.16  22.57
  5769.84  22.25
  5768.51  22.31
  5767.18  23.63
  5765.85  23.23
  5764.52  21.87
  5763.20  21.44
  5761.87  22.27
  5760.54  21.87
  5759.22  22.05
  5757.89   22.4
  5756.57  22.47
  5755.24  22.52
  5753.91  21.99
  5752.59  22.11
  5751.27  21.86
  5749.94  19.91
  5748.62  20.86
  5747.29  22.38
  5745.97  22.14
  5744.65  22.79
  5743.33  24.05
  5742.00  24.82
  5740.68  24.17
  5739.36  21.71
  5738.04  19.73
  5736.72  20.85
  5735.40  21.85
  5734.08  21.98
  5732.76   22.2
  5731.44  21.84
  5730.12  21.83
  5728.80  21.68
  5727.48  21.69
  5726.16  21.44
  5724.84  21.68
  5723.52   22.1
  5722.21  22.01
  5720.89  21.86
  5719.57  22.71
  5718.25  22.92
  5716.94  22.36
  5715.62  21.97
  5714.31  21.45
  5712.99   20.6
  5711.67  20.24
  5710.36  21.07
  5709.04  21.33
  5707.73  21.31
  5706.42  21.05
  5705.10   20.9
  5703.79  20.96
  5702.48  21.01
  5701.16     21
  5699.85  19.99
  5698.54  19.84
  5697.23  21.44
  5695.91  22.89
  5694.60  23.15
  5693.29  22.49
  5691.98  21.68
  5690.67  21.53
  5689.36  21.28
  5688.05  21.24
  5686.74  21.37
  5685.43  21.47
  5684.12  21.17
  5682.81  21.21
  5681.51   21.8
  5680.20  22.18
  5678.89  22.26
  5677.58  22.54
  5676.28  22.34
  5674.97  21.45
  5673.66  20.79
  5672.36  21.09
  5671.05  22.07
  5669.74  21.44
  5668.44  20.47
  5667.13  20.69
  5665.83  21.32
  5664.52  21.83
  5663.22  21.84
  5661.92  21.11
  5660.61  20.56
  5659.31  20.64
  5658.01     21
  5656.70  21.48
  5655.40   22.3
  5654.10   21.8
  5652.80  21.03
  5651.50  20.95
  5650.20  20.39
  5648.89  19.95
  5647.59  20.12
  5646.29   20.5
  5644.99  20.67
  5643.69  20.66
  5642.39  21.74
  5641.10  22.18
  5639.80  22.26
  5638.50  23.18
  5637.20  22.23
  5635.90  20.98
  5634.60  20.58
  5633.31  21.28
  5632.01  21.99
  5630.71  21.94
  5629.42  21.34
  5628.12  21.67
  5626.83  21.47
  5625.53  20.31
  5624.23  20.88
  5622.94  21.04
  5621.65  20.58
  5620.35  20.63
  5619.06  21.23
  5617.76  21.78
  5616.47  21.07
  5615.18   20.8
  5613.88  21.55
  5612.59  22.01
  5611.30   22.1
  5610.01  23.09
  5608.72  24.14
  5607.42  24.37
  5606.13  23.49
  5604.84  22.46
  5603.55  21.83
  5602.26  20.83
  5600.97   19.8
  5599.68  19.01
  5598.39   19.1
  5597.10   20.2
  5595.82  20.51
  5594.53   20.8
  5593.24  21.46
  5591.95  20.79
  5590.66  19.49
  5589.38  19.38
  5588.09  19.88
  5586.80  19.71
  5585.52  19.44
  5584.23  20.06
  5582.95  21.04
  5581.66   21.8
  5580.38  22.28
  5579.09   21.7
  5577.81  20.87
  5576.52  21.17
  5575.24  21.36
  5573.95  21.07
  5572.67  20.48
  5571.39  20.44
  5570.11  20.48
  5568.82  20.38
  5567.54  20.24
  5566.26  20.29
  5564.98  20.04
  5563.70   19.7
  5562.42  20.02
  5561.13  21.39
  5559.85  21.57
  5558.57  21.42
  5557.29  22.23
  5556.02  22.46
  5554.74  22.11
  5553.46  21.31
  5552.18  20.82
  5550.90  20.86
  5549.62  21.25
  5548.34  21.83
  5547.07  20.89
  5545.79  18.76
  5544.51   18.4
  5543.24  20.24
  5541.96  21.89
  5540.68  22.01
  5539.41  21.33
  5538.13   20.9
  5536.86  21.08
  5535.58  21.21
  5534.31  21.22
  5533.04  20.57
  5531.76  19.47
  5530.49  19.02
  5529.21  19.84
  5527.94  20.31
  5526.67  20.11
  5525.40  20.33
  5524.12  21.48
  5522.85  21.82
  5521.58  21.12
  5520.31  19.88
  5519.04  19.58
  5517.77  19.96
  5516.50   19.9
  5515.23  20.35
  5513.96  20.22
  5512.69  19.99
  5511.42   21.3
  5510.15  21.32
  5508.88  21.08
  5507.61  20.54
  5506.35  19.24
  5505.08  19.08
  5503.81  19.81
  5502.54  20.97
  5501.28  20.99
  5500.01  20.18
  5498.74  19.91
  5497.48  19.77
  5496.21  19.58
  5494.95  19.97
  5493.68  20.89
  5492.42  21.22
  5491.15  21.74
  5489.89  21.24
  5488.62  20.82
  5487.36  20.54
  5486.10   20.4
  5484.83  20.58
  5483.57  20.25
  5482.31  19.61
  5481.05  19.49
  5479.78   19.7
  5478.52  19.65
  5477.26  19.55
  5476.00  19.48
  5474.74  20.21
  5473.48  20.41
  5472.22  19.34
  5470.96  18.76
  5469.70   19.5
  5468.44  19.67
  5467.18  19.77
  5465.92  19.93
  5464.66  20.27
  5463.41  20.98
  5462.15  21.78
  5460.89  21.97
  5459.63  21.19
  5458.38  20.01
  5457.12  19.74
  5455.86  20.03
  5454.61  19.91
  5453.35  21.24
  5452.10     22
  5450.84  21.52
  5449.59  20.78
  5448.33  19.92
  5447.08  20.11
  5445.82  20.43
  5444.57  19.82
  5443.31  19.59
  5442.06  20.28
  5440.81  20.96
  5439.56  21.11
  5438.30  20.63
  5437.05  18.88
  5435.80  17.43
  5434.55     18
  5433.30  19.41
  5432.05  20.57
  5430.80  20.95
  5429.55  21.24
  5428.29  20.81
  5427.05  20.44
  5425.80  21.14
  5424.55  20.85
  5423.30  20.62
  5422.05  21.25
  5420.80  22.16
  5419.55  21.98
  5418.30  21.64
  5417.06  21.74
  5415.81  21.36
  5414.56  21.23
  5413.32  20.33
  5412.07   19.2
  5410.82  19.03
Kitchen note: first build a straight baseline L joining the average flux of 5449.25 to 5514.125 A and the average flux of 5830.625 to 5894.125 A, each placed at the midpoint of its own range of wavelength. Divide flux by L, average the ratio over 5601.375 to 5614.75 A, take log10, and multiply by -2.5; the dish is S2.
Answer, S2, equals -0.09 mag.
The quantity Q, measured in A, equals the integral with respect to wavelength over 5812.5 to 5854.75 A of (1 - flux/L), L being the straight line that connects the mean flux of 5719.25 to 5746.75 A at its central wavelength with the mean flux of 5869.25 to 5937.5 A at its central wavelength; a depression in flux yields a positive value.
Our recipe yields -2.8 A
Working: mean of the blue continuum 22.1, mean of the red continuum 21.1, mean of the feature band 22.9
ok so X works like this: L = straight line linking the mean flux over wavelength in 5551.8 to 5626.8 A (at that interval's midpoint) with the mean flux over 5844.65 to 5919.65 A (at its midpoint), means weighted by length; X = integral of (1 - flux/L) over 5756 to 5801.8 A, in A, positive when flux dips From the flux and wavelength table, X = -2.4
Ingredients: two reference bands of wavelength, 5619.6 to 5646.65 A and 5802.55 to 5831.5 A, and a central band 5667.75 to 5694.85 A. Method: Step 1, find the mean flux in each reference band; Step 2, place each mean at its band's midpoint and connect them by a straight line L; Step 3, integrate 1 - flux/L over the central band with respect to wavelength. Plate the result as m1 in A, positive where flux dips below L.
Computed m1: 0.2 A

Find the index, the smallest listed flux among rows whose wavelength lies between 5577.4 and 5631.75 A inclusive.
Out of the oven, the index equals 19.01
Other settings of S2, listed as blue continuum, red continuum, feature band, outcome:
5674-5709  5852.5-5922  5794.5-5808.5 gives -0.10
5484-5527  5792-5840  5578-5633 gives 0.01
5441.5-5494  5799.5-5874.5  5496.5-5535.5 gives 0.02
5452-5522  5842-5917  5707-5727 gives -0.05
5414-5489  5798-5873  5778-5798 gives 0.03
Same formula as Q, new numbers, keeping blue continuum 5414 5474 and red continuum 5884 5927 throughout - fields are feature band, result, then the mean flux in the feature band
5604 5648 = -2.7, 21.7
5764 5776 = -1.2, 22.5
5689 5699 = -0.7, 21.8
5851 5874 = -1.4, 21.6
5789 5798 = -1.0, 22.6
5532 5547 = -0.2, 20.7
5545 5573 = -0.6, 20.9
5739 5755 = -1.6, 22.4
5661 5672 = -0.5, 21.3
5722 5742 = -1.5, 21.9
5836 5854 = -1.9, 22.4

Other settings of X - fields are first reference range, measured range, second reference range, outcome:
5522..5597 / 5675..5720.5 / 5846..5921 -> -1.6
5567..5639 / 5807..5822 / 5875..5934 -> -1.3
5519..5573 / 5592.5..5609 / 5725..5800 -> -0.2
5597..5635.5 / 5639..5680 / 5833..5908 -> 0.1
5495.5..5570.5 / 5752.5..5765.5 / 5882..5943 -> -0.8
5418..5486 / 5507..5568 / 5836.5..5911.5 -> -0.7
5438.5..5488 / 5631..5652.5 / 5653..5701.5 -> 0.0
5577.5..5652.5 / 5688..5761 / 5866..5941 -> -2.1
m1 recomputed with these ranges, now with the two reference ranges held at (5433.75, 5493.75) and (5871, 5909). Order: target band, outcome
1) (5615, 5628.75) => -0.60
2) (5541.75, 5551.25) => -0.12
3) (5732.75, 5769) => -3.74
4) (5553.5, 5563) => -0.66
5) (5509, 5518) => -0.13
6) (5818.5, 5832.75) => -2.53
